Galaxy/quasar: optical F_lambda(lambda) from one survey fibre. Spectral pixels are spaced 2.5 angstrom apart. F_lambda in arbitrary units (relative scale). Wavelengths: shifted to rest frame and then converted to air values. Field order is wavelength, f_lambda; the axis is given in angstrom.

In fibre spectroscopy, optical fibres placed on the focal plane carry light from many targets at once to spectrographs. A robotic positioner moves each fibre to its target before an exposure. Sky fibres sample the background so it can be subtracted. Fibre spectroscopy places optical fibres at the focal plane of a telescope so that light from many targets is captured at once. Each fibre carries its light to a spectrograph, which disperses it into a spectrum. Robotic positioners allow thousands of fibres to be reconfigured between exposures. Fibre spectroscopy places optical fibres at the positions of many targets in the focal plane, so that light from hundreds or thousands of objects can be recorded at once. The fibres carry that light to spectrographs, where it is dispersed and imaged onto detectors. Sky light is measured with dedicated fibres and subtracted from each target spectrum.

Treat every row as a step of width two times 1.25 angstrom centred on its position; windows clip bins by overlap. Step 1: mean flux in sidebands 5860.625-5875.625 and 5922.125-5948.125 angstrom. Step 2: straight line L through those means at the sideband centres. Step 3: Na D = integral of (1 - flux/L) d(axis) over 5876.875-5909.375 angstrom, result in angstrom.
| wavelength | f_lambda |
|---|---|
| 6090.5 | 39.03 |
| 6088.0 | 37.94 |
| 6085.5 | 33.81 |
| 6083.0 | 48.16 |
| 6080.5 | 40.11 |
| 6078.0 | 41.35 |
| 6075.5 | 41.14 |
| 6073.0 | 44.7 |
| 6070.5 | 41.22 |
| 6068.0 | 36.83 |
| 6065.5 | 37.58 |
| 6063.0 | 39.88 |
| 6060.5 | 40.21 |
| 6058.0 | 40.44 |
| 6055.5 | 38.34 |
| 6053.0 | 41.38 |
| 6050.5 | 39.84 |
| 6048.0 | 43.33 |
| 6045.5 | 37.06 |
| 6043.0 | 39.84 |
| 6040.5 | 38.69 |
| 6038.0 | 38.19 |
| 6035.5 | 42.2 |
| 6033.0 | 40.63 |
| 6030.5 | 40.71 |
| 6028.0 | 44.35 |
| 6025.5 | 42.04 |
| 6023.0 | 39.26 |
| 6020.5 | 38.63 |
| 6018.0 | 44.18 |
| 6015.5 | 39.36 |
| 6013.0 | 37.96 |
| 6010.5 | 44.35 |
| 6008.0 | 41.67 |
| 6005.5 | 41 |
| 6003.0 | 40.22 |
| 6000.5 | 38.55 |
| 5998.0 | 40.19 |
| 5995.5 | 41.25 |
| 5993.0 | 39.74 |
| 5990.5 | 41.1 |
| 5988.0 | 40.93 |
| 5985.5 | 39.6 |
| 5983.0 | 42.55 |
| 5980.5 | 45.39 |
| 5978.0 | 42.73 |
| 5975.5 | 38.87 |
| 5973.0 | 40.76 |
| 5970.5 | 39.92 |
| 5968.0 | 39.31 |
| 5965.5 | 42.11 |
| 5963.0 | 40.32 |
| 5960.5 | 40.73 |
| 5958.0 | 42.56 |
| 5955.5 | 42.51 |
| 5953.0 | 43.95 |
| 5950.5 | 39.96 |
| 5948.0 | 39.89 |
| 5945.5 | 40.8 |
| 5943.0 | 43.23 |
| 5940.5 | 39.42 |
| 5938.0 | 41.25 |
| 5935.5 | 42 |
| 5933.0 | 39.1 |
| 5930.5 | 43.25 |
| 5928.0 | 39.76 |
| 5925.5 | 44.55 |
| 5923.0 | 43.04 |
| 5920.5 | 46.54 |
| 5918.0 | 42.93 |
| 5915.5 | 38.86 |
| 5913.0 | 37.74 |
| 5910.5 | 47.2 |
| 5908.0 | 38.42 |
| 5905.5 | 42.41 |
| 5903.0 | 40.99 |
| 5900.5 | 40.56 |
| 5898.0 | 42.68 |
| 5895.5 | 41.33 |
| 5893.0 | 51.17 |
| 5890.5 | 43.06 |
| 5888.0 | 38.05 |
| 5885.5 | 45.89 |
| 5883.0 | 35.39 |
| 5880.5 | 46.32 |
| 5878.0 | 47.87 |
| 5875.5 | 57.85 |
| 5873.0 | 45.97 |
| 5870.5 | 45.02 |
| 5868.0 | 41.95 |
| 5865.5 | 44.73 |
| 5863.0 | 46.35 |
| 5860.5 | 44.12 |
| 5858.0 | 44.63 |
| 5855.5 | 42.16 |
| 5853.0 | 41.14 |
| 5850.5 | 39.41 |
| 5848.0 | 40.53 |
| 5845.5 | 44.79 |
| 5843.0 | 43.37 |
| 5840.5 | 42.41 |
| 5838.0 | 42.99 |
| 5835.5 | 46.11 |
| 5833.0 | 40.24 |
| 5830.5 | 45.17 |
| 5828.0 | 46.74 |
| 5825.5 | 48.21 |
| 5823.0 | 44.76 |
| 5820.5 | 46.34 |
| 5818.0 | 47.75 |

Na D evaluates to 1.2 angstrom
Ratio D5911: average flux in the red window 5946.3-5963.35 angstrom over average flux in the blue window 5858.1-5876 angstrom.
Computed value 0.9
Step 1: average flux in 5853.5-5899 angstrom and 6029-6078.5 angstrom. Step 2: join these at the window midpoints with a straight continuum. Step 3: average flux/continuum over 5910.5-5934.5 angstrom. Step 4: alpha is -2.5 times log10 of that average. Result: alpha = 0.04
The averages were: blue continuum 44.6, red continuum 40.2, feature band 42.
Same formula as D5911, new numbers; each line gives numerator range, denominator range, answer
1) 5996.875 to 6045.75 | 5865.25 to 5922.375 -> 0.93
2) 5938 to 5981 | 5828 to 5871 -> 0.95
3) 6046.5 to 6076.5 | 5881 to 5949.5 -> 0.96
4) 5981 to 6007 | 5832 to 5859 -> 0.96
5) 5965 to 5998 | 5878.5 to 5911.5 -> 0.96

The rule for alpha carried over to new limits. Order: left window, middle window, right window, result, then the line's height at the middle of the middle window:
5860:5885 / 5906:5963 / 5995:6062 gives 0.05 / 43.6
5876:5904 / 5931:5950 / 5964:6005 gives 0.03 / 42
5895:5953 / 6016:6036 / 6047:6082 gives -0.02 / 40.8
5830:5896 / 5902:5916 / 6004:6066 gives 0.05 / 43.1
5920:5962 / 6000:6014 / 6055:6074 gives 0.00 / 40.8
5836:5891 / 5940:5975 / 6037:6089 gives 0.03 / 42.1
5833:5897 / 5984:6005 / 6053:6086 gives 0.04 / 41.8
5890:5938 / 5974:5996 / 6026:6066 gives 0.00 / 41.2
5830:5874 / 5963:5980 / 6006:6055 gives 0.02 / 41.6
